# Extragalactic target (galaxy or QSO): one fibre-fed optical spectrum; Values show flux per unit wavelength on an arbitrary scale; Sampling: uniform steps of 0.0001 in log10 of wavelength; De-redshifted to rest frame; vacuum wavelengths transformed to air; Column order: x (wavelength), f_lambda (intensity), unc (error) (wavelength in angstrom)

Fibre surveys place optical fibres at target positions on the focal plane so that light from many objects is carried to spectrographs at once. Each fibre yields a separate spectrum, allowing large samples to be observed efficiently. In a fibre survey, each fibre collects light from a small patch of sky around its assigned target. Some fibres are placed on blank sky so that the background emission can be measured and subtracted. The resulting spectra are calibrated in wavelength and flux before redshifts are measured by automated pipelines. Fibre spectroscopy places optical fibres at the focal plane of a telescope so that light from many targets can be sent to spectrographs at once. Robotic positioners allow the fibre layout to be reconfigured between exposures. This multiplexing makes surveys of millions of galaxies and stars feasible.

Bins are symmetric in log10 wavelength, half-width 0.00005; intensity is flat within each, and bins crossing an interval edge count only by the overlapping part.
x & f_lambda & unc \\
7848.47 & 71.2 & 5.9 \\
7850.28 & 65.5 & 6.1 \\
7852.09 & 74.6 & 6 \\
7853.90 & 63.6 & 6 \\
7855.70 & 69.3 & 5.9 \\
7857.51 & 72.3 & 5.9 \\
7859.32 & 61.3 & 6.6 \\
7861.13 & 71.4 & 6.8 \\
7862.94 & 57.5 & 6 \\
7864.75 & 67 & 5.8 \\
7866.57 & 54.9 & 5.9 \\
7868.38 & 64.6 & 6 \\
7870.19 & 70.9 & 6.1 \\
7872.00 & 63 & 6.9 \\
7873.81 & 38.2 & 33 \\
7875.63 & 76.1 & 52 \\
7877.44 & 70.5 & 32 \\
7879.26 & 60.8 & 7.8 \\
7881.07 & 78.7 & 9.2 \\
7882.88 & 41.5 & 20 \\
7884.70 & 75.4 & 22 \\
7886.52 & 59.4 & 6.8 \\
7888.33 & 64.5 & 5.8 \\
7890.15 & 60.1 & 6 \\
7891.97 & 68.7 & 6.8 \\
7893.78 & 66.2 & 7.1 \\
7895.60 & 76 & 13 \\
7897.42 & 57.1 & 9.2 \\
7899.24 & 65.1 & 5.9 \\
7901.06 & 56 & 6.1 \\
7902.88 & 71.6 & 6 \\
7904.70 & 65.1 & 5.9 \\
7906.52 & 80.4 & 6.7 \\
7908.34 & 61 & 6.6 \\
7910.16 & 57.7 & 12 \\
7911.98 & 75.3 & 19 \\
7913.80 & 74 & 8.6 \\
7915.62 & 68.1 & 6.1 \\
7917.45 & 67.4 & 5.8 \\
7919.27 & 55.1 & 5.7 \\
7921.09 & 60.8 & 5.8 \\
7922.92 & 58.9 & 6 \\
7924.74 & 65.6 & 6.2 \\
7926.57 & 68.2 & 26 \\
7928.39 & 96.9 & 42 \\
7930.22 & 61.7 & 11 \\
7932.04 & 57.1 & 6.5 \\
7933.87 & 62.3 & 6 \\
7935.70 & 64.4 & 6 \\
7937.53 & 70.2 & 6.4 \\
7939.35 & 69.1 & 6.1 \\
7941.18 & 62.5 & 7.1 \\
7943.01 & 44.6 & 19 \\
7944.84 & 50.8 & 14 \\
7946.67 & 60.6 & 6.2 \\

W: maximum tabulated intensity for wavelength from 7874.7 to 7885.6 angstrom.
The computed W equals 78.7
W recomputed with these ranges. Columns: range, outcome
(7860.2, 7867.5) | 71.4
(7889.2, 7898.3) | 76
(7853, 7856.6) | 69.3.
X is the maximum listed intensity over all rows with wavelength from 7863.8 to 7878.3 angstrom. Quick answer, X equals 76.1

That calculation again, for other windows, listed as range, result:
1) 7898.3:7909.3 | 80.4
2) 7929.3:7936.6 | 64.4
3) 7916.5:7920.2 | 67.4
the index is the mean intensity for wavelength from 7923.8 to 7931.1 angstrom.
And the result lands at 73.1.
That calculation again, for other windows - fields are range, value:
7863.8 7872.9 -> 64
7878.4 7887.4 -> 63.2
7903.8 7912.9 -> 68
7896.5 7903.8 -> 62.4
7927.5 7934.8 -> 69.4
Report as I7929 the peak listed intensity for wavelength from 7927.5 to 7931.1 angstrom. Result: 96.9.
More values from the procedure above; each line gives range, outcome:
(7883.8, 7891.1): 75.4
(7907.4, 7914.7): 75.3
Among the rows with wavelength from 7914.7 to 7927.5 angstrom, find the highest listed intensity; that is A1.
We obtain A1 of 68.2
